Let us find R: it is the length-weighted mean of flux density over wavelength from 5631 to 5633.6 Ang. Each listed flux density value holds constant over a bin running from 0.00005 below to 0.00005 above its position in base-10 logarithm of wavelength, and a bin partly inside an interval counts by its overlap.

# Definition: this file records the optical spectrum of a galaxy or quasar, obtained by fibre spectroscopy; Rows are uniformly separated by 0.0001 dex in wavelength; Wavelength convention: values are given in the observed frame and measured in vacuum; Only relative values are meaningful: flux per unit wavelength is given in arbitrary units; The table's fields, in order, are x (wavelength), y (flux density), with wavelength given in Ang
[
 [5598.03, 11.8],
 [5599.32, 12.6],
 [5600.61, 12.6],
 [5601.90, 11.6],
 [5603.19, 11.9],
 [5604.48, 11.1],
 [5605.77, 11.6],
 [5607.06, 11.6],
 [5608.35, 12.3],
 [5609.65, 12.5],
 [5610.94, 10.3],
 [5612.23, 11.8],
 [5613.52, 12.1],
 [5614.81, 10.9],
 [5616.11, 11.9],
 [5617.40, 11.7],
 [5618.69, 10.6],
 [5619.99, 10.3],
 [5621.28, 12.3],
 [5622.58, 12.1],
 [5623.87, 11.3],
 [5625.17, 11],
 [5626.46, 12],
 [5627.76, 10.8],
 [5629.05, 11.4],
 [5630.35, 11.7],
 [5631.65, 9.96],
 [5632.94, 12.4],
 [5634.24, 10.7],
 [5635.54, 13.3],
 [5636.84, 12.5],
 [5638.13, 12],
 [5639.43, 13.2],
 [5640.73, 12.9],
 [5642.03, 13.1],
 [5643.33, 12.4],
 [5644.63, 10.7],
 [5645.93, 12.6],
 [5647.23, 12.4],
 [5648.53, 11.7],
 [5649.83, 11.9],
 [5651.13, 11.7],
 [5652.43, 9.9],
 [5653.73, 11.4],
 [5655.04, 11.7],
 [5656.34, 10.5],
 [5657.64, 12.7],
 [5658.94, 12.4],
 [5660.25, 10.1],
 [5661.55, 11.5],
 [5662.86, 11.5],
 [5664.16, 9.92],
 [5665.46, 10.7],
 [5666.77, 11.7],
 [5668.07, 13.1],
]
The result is 11.2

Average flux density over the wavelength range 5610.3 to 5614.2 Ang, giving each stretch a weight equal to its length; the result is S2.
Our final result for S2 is 11.4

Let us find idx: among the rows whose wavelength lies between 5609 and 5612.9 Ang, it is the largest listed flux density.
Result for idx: 12.5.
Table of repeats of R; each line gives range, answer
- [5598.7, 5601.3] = 12.6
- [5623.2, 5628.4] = 11.3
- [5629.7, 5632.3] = 10.8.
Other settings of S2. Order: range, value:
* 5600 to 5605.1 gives 11.8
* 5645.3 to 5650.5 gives 12.2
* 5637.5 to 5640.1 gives 12.6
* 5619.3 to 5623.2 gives 11.5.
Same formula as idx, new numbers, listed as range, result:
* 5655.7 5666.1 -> 12.7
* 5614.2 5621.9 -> 12.3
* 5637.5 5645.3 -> 13.2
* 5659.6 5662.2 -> 11.5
